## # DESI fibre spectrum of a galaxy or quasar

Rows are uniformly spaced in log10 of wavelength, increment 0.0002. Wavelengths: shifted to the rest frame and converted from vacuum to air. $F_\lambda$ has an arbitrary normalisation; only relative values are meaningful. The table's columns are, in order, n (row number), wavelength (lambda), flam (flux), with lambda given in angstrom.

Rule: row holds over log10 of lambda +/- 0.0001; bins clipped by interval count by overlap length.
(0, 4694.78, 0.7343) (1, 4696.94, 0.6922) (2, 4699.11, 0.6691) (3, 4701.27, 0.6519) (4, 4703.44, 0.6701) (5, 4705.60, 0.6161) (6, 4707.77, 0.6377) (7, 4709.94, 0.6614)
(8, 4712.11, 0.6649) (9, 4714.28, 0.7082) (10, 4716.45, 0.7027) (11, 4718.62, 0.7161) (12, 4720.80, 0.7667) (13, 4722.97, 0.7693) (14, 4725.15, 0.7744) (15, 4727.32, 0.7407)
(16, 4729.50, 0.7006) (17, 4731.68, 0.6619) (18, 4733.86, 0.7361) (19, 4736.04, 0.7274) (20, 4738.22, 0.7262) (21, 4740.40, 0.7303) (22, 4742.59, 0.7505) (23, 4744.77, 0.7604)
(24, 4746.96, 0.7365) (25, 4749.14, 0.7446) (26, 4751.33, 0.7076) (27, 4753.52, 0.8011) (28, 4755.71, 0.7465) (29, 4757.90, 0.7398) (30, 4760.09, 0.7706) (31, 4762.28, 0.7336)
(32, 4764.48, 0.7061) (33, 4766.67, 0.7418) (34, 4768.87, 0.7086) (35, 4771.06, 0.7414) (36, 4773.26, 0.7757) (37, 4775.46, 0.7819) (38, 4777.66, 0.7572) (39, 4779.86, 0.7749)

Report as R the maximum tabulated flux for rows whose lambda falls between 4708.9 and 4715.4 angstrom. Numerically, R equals 0.7082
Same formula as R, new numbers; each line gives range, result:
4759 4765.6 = 0.7706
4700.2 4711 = 0.6701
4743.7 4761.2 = 0.8011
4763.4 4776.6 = 0.7819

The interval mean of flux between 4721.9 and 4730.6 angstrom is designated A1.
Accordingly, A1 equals 0.746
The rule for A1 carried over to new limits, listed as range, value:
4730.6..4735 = 0.699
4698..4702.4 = 0.66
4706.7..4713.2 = 0.655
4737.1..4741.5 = 0.728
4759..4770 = 0.732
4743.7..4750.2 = 0.747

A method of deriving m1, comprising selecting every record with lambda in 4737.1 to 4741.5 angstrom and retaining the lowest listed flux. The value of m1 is 0.7262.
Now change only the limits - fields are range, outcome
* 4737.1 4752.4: 0.7076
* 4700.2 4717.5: 0.6161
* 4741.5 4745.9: 0.7505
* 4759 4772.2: 0.7061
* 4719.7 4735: 0.6619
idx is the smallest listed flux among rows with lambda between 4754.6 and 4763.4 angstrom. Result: 0.7336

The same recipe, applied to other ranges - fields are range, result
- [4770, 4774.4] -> 0.7414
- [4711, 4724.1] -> 0.6649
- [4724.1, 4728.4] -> 0.7407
